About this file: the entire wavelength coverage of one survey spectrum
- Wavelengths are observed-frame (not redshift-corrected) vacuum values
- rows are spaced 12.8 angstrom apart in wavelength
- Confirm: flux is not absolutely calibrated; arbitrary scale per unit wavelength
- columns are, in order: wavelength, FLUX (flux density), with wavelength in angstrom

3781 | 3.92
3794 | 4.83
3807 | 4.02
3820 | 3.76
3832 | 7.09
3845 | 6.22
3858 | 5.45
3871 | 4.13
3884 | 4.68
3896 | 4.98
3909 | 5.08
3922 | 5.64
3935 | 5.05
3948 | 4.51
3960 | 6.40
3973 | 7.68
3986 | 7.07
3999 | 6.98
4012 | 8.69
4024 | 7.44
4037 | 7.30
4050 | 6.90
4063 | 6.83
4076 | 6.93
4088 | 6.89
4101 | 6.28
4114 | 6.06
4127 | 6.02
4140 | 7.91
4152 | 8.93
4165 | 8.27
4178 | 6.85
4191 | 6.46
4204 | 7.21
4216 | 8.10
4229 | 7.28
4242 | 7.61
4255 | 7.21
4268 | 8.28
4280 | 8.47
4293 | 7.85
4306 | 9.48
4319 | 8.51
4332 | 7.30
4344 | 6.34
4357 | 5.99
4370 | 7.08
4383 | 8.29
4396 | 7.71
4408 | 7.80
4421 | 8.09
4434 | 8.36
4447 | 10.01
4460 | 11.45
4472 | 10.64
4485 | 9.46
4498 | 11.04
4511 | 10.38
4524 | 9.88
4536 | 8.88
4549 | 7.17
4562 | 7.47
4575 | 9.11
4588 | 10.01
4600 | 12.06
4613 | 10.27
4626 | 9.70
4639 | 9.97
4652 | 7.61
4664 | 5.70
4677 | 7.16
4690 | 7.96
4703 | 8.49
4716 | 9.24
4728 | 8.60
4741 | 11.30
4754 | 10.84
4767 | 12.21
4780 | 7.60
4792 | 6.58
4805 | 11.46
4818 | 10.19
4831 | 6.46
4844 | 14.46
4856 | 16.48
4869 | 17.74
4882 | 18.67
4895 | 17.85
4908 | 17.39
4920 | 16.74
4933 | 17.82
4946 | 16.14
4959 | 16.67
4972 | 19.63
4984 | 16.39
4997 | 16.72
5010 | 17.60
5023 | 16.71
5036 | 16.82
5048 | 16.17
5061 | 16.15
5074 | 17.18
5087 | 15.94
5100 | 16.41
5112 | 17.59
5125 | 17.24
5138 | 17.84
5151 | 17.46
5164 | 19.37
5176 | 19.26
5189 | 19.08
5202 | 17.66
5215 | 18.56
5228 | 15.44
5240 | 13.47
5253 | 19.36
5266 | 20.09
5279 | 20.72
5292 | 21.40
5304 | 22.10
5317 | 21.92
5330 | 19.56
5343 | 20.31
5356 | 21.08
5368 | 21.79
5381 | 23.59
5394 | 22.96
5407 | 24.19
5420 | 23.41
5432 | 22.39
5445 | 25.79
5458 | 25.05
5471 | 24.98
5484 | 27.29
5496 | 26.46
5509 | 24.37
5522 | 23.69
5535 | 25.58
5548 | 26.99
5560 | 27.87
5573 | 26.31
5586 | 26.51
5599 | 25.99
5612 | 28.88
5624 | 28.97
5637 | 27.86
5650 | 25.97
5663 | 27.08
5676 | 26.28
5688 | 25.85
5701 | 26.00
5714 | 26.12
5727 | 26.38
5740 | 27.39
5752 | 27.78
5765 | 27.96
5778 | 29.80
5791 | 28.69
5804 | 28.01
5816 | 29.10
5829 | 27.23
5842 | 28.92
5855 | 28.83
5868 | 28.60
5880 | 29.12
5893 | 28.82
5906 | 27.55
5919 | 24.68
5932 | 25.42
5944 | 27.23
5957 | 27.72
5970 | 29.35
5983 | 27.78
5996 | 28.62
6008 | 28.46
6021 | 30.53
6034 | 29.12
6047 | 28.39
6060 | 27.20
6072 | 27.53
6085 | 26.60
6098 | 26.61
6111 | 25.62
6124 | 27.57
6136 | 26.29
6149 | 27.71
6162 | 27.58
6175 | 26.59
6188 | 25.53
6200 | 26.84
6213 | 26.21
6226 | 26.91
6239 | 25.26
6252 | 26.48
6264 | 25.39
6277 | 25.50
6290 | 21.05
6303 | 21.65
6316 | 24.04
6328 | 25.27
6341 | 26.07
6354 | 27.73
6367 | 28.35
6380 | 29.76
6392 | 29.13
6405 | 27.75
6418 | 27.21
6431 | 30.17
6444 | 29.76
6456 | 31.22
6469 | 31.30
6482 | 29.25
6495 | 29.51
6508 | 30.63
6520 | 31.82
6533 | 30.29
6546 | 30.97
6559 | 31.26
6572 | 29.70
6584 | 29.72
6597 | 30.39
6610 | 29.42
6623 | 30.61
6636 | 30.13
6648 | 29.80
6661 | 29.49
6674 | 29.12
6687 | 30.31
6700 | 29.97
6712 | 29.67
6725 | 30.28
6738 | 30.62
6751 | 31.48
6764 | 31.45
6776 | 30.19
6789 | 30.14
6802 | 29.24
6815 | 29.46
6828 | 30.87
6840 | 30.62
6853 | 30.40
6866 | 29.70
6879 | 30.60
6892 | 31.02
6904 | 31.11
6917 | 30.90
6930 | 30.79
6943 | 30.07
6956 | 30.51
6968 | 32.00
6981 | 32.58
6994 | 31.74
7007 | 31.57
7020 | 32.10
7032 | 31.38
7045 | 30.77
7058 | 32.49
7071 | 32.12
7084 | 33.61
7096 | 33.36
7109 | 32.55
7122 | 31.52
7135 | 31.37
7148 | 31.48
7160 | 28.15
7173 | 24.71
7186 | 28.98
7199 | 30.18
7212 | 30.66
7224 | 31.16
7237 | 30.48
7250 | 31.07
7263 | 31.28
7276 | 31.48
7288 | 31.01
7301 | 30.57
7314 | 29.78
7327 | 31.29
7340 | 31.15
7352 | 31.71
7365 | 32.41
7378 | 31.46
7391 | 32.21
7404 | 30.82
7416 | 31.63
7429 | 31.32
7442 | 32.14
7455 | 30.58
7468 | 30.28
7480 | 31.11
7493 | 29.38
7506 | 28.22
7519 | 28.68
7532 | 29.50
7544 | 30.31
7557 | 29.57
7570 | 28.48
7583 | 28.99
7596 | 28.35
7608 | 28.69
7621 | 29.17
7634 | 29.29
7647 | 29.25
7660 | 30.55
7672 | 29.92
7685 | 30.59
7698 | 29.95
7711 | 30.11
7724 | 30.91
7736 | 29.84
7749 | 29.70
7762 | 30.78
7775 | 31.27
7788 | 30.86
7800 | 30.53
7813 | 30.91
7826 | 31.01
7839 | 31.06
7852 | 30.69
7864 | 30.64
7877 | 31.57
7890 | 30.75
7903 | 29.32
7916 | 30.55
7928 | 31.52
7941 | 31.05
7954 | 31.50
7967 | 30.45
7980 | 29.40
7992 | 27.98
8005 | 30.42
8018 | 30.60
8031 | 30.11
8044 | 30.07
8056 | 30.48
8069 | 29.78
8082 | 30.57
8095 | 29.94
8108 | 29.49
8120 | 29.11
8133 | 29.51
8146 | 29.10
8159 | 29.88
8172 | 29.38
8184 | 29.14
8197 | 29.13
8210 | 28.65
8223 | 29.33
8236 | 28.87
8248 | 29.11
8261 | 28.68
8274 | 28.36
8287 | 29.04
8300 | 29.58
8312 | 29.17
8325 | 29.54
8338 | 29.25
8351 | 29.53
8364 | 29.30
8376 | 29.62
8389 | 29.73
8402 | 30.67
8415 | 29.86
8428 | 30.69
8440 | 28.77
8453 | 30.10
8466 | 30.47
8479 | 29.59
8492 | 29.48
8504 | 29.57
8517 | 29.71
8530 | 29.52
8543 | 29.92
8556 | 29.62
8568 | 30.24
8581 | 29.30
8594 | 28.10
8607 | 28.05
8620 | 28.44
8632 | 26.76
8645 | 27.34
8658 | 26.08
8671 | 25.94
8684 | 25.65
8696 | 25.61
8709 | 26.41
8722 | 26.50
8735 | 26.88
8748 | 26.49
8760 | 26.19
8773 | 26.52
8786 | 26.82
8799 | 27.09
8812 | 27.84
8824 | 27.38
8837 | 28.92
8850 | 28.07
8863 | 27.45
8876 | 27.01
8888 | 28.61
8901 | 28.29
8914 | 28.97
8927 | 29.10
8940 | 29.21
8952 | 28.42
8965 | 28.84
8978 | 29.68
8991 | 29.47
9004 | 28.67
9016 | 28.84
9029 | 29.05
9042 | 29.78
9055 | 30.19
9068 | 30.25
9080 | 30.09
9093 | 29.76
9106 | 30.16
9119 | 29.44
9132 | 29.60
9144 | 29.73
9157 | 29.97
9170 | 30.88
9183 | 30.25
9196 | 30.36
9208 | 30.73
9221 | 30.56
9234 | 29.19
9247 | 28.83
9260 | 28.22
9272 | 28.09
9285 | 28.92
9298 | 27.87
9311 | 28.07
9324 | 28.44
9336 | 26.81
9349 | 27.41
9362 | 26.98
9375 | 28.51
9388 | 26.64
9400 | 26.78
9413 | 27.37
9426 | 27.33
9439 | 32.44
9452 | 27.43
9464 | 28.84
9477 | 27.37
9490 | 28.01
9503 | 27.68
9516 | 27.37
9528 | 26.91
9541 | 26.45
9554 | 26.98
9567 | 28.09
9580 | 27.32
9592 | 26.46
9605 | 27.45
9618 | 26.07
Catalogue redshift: 0.217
